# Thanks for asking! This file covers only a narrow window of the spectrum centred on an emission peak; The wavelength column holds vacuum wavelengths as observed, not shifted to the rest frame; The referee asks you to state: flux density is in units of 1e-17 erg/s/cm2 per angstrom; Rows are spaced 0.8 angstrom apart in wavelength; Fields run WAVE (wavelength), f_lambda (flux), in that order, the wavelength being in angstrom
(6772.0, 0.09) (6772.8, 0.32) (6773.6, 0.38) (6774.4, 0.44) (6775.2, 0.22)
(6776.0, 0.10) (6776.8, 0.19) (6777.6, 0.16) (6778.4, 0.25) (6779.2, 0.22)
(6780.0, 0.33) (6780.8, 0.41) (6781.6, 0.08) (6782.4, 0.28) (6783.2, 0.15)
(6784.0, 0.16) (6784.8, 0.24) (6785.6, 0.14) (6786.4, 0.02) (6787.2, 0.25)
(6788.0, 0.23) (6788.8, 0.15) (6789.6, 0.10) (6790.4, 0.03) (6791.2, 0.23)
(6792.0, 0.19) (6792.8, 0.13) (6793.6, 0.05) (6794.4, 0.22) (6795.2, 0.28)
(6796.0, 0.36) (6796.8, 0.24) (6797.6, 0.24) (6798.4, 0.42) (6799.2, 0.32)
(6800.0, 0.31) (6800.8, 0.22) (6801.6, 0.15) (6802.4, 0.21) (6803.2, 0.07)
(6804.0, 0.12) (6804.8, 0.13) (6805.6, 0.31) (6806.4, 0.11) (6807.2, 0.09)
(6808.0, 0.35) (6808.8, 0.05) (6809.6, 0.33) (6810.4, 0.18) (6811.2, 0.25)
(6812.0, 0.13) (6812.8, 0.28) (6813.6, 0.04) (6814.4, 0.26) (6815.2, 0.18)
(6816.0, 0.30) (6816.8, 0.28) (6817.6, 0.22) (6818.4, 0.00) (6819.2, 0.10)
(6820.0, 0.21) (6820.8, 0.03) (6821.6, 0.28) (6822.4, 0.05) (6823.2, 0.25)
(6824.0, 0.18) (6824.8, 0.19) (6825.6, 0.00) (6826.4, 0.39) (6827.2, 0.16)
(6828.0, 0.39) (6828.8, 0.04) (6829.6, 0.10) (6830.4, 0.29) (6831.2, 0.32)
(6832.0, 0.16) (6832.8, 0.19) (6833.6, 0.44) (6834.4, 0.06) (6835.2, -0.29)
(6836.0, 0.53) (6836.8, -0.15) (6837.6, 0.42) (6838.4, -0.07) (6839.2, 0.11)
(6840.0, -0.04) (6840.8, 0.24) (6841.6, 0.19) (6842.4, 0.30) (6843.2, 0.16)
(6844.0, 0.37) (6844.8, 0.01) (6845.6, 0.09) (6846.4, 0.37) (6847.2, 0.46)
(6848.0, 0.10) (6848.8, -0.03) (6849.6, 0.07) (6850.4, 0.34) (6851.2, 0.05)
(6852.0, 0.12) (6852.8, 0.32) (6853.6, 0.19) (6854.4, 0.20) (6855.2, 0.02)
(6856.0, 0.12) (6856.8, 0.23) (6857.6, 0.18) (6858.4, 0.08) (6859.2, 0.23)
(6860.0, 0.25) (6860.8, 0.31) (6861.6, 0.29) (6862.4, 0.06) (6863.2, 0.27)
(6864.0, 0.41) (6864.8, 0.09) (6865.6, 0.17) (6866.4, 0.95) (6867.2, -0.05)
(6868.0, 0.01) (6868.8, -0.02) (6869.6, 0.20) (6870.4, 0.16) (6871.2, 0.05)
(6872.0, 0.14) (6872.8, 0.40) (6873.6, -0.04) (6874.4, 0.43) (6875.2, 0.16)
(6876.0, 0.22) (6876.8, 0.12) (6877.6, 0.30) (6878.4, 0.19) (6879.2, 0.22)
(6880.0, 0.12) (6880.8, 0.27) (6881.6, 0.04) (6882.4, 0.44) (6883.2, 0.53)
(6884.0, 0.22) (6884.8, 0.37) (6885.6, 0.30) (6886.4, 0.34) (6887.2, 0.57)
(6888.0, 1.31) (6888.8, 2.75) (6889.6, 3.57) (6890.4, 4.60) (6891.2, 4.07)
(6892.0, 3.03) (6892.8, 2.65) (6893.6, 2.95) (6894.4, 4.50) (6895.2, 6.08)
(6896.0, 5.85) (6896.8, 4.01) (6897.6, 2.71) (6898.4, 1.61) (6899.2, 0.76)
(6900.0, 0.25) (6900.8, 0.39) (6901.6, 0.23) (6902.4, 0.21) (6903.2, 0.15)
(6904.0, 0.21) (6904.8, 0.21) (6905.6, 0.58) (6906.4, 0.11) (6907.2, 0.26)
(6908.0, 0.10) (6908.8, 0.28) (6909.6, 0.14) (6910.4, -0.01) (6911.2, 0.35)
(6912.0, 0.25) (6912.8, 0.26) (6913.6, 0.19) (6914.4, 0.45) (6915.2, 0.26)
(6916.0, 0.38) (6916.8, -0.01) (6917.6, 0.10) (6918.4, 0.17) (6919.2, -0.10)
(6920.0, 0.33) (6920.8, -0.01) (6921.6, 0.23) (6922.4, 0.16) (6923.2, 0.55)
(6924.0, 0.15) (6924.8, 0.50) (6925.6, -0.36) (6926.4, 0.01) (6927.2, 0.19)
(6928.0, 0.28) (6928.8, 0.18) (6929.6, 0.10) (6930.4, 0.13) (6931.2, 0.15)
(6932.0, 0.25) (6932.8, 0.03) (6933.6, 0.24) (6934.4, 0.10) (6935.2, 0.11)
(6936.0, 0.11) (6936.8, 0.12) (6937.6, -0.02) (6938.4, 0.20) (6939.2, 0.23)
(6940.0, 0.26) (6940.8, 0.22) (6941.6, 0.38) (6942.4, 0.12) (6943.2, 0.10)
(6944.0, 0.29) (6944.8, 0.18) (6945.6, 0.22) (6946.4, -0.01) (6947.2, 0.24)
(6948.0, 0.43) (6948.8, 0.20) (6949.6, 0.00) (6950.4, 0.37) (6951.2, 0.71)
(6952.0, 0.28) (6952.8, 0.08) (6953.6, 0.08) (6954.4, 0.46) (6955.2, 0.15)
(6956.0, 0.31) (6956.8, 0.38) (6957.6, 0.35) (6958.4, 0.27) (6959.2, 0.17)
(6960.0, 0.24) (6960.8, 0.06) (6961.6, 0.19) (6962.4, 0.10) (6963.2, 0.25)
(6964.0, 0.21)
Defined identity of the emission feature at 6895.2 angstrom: [O II]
